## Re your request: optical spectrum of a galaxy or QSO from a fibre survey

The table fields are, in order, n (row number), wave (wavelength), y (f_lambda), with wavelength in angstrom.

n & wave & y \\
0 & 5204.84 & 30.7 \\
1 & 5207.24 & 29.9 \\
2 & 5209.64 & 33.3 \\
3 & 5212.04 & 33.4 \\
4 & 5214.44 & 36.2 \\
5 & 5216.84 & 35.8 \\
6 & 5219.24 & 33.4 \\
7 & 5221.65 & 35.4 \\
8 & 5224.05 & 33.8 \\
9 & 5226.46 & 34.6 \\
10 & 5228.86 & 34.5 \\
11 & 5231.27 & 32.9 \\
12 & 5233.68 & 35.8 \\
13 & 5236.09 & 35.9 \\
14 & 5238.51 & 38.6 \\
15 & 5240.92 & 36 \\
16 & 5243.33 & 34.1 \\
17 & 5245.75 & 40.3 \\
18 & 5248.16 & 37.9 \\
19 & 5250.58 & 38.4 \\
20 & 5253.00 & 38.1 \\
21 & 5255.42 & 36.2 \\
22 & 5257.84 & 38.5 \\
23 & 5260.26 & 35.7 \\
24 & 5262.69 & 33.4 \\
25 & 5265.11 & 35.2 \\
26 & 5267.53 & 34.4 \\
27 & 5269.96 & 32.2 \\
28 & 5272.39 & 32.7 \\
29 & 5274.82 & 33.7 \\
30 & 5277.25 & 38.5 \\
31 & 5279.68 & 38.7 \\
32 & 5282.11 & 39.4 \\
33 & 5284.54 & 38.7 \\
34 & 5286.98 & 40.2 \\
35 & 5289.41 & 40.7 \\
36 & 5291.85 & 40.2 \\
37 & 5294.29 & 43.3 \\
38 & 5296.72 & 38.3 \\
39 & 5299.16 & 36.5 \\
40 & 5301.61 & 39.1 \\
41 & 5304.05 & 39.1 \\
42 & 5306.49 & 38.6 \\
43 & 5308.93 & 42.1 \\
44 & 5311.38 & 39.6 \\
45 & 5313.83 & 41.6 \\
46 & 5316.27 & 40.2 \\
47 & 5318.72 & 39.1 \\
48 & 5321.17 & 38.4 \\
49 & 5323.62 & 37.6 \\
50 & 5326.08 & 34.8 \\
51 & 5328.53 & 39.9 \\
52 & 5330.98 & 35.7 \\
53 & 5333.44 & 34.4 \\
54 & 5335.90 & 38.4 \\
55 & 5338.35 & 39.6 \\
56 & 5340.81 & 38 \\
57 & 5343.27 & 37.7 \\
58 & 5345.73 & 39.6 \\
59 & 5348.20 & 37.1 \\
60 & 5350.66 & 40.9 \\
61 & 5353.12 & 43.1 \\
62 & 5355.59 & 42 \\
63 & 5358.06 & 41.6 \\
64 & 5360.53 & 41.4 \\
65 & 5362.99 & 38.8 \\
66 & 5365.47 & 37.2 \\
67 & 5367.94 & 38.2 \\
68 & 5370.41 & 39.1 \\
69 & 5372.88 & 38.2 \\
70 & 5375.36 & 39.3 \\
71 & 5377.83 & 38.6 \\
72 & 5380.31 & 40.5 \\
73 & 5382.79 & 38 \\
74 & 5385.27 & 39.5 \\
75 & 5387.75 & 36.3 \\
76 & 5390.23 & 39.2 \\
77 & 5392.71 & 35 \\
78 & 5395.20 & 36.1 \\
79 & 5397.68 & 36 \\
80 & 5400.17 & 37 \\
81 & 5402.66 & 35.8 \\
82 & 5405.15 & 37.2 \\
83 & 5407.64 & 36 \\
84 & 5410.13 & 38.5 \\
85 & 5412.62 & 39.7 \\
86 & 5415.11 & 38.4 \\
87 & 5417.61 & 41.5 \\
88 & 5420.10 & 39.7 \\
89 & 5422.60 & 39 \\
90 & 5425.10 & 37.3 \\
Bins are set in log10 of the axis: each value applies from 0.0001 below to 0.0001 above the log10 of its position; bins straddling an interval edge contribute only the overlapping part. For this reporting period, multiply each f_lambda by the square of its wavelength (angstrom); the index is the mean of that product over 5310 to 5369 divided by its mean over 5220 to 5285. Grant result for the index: 1.1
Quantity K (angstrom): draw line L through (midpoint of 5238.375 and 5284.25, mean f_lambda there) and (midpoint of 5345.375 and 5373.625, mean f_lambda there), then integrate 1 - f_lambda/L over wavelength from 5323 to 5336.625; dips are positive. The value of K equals 0.7 angstrom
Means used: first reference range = 36.4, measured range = 36.7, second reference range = 39.8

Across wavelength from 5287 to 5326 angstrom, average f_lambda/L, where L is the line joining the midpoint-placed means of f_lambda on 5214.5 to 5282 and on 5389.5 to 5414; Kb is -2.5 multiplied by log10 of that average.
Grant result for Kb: -0.09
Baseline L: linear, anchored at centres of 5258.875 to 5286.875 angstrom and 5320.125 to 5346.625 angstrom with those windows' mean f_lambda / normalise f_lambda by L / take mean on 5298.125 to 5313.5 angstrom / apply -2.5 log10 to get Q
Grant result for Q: -0.07 mag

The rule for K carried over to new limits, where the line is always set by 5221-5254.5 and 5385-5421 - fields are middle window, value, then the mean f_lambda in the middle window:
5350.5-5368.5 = -1.5 angstrom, 40.4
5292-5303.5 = -0.8 angstrom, 39.4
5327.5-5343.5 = -0.3 angstrom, 37.7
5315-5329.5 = -0.5 angstrom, 38.3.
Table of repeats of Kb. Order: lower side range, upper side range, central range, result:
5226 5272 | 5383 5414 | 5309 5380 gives -0.06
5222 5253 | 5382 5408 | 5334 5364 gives -0.09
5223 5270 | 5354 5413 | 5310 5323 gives -0.07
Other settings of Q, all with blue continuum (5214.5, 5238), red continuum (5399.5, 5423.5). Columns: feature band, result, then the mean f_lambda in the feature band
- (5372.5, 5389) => -0.03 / 38.6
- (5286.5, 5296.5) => -0.14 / 40.9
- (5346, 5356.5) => -0.10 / 40.6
